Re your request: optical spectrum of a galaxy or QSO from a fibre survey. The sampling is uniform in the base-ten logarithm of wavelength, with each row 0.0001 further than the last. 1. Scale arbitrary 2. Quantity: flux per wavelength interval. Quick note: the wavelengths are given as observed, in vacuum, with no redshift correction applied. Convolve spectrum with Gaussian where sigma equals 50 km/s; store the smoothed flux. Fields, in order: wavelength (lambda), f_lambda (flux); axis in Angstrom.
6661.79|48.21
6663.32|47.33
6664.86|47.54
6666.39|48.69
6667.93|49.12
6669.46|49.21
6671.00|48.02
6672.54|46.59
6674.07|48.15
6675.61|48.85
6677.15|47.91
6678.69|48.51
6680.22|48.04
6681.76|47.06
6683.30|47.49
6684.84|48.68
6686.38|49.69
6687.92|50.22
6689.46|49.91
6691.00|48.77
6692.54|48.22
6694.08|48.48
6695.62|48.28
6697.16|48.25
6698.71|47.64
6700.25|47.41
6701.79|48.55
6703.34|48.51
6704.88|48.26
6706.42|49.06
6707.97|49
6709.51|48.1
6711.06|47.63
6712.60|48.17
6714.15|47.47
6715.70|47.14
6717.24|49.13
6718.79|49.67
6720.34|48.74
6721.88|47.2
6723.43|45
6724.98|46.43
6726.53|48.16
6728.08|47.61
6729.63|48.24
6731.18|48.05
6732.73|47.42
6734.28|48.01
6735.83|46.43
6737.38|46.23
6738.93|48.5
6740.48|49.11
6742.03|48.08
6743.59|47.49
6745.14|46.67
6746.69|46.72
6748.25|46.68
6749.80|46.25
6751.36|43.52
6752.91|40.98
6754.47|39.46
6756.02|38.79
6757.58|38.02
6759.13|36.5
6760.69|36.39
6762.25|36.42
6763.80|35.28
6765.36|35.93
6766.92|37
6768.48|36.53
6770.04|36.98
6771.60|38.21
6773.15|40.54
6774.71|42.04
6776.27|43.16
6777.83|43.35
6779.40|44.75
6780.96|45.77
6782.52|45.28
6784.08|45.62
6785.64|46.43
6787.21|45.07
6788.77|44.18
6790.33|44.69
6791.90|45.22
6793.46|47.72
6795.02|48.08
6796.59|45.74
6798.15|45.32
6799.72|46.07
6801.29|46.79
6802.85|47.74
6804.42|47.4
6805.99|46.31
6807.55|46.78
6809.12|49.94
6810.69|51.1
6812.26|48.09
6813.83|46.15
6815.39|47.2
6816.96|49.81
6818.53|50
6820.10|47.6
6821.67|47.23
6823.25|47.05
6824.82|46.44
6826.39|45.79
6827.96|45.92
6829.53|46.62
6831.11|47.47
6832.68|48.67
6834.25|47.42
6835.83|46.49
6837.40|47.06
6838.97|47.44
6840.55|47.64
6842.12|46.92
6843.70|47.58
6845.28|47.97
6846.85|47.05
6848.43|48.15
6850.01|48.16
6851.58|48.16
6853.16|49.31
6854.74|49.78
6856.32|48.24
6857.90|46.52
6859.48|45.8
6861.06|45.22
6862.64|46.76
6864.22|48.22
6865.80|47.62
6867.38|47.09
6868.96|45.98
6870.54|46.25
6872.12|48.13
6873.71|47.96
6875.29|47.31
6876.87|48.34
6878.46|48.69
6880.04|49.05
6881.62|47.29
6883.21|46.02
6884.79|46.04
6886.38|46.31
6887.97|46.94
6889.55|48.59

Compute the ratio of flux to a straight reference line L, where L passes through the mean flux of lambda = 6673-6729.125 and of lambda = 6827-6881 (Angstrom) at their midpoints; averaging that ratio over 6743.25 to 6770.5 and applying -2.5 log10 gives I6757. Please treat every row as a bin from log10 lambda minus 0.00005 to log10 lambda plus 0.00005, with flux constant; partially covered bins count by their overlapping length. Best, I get 0.19 mag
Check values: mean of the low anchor 48.2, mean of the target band 40.2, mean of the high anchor 47.5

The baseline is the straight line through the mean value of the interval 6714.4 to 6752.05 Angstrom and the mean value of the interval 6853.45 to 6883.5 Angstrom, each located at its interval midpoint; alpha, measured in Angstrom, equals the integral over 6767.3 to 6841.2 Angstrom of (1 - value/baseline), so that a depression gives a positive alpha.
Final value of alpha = 2.4 Angstrom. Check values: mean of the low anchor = 47.4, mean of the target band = 45.8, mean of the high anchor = 47.4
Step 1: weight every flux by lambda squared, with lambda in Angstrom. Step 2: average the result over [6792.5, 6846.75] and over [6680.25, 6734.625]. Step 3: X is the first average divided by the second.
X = 1.02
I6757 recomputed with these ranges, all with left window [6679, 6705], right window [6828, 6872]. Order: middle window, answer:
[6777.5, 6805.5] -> 0.04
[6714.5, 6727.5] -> 0.01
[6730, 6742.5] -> 0.01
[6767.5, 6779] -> 0.19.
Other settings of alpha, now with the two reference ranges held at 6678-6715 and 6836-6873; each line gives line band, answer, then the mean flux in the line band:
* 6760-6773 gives 3.0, 36.8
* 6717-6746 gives 0.3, 47.7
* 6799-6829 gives 0.1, 47.5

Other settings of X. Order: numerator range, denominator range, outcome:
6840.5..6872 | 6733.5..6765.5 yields 1.14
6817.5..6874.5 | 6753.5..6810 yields 1.13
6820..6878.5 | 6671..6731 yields 1.03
